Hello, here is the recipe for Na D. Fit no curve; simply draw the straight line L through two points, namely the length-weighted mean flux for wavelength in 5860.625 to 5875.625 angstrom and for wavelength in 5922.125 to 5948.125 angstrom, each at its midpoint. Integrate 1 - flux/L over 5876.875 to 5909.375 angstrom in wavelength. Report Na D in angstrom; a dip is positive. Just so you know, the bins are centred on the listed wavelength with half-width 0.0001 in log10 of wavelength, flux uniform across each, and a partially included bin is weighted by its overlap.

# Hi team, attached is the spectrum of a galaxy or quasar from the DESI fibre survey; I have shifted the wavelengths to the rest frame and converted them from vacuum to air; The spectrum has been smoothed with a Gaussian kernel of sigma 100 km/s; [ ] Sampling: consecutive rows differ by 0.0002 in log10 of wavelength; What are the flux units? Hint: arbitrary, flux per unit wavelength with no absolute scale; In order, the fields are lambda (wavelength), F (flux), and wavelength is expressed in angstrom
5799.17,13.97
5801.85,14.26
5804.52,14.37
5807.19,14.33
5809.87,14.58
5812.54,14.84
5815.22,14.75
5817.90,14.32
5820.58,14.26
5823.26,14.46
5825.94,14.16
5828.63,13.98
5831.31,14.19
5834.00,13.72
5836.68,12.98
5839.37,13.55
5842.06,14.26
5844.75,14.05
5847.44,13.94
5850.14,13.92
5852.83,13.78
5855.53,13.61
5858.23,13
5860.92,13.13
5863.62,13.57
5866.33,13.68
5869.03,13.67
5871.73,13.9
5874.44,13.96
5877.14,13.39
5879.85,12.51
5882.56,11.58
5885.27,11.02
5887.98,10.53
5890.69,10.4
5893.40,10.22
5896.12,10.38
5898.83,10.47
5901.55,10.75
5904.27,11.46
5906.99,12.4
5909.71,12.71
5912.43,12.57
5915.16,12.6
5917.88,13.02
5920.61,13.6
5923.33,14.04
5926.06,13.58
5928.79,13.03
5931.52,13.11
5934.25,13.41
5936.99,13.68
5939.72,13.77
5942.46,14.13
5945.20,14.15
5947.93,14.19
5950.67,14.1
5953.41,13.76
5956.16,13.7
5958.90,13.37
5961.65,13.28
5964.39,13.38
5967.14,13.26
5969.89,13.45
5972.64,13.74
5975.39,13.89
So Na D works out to 5.8 angstrom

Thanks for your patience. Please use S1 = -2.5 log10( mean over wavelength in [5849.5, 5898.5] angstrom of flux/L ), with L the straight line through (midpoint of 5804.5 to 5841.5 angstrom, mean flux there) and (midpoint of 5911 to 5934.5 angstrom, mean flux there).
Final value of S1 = 0.10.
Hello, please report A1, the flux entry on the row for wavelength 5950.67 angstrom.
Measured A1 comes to 14.1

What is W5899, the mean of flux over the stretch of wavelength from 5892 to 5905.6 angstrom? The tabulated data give 10.7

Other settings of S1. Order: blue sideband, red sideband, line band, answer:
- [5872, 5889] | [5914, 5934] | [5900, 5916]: 0.078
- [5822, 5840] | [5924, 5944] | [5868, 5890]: 0.102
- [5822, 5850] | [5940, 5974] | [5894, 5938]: 0.106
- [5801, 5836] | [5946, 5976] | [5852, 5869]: 0.051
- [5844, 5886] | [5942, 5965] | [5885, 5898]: 0.272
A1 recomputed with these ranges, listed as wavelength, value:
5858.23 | 13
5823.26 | 14.46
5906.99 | 12.4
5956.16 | 13.7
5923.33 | 14.04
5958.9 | 13.37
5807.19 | 14.33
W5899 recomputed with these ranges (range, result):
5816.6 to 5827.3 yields 14.3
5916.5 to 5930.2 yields 13.5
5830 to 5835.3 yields 13.9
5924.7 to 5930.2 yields 13.3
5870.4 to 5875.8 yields 13.9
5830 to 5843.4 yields 13.7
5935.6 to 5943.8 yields 13.8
